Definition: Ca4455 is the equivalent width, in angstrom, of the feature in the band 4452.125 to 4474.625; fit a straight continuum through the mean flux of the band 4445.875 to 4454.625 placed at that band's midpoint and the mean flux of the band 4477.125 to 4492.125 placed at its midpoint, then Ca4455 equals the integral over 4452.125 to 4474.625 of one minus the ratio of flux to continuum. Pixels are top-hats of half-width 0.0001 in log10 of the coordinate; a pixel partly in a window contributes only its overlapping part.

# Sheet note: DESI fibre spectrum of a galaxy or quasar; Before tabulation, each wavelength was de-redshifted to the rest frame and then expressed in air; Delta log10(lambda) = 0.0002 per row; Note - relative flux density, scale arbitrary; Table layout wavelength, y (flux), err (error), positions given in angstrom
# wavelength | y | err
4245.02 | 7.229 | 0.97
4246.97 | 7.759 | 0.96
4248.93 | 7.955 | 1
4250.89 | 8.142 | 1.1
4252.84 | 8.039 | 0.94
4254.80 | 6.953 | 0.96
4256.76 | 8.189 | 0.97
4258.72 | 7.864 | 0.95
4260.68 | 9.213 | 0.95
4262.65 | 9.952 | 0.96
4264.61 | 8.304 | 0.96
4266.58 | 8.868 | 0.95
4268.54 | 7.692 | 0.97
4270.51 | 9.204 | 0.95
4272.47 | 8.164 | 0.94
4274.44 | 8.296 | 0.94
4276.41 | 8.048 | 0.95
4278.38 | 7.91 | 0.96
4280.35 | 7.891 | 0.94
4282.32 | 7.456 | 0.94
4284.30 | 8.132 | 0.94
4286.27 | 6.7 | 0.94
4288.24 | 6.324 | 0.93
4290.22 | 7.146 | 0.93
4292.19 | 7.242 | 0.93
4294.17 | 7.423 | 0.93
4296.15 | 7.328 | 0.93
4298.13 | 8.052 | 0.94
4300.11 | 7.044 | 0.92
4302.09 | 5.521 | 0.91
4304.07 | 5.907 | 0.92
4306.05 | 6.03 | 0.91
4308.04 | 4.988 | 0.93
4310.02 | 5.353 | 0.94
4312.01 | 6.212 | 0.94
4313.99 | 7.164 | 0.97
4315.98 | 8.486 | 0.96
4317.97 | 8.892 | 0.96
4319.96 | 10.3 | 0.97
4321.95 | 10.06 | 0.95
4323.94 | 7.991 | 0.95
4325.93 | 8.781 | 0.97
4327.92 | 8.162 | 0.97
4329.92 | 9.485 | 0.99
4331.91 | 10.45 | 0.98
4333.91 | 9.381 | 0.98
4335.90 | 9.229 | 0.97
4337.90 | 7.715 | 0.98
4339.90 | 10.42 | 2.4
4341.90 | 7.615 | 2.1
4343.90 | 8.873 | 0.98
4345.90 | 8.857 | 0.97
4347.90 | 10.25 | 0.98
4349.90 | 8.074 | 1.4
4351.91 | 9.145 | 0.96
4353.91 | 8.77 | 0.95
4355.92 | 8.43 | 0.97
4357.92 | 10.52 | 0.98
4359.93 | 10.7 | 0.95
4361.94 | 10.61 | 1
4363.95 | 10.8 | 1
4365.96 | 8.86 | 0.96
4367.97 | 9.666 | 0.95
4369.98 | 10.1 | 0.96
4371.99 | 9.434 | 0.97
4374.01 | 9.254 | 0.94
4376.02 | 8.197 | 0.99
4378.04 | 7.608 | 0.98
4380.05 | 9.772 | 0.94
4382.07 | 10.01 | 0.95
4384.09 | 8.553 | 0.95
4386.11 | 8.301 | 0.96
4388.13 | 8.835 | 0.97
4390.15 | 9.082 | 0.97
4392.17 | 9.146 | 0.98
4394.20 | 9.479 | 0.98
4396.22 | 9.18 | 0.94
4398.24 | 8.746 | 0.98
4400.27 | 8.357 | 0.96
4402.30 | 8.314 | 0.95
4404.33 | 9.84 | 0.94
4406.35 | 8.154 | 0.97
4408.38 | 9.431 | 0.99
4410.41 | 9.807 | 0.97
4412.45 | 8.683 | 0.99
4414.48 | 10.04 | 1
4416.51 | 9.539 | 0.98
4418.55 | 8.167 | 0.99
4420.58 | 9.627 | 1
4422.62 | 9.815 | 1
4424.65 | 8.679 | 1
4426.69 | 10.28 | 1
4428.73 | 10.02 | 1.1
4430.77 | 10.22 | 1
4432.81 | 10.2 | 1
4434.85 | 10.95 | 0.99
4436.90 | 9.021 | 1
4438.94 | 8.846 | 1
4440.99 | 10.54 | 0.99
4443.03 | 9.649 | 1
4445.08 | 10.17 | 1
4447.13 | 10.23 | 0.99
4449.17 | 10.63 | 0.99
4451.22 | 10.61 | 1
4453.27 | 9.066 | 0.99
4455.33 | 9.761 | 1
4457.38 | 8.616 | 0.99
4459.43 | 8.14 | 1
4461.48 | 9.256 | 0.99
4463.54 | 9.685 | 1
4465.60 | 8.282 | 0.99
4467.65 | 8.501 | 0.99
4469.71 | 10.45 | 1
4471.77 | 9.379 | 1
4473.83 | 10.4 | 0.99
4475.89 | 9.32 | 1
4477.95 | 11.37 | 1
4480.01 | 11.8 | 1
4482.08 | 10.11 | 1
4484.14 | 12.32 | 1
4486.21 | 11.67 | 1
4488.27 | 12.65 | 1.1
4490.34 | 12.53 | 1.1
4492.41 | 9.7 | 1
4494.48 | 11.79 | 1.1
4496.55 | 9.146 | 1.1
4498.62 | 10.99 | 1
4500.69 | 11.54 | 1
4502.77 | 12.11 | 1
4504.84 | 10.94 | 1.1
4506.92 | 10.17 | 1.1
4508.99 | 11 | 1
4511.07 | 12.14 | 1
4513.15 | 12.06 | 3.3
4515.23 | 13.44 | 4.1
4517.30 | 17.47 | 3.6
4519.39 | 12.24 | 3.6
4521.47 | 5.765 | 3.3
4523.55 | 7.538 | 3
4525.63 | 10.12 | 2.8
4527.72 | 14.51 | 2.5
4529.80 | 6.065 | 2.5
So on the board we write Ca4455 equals 3.1 angstrom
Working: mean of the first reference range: 10.1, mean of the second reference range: 11.7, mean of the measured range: 9.22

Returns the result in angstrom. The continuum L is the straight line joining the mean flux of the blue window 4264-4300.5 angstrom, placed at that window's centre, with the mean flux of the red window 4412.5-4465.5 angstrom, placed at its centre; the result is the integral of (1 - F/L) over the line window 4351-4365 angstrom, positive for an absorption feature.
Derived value -1.9 angstrom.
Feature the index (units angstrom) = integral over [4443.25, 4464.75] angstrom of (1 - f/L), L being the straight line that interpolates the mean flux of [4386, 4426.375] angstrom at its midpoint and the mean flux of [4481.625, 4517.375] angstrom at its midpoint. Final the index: 1.6 angstrom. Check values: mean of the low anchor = 9.1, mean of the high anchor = 11.6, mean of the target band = 9.6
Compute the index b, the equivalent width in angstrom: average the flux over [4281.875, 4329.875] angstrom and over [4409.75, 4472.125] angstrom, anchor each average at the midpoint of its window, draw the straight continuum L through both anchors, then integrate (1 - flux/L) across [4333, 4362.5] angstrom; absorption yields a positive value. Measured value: -4.2 angstrom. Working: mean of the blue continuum 7.4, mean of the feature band 9.22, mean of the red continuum 9.58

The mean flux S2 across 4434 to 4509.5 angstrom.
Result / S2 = 10.3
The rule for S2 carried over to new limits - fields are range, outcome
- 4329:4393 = 9.26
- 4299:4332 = 7.62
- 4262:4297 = 7.88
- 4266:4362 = 8.17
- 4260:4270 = 8.8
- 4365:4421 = 9.07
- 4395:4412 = 8.98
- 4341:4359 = 8.96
